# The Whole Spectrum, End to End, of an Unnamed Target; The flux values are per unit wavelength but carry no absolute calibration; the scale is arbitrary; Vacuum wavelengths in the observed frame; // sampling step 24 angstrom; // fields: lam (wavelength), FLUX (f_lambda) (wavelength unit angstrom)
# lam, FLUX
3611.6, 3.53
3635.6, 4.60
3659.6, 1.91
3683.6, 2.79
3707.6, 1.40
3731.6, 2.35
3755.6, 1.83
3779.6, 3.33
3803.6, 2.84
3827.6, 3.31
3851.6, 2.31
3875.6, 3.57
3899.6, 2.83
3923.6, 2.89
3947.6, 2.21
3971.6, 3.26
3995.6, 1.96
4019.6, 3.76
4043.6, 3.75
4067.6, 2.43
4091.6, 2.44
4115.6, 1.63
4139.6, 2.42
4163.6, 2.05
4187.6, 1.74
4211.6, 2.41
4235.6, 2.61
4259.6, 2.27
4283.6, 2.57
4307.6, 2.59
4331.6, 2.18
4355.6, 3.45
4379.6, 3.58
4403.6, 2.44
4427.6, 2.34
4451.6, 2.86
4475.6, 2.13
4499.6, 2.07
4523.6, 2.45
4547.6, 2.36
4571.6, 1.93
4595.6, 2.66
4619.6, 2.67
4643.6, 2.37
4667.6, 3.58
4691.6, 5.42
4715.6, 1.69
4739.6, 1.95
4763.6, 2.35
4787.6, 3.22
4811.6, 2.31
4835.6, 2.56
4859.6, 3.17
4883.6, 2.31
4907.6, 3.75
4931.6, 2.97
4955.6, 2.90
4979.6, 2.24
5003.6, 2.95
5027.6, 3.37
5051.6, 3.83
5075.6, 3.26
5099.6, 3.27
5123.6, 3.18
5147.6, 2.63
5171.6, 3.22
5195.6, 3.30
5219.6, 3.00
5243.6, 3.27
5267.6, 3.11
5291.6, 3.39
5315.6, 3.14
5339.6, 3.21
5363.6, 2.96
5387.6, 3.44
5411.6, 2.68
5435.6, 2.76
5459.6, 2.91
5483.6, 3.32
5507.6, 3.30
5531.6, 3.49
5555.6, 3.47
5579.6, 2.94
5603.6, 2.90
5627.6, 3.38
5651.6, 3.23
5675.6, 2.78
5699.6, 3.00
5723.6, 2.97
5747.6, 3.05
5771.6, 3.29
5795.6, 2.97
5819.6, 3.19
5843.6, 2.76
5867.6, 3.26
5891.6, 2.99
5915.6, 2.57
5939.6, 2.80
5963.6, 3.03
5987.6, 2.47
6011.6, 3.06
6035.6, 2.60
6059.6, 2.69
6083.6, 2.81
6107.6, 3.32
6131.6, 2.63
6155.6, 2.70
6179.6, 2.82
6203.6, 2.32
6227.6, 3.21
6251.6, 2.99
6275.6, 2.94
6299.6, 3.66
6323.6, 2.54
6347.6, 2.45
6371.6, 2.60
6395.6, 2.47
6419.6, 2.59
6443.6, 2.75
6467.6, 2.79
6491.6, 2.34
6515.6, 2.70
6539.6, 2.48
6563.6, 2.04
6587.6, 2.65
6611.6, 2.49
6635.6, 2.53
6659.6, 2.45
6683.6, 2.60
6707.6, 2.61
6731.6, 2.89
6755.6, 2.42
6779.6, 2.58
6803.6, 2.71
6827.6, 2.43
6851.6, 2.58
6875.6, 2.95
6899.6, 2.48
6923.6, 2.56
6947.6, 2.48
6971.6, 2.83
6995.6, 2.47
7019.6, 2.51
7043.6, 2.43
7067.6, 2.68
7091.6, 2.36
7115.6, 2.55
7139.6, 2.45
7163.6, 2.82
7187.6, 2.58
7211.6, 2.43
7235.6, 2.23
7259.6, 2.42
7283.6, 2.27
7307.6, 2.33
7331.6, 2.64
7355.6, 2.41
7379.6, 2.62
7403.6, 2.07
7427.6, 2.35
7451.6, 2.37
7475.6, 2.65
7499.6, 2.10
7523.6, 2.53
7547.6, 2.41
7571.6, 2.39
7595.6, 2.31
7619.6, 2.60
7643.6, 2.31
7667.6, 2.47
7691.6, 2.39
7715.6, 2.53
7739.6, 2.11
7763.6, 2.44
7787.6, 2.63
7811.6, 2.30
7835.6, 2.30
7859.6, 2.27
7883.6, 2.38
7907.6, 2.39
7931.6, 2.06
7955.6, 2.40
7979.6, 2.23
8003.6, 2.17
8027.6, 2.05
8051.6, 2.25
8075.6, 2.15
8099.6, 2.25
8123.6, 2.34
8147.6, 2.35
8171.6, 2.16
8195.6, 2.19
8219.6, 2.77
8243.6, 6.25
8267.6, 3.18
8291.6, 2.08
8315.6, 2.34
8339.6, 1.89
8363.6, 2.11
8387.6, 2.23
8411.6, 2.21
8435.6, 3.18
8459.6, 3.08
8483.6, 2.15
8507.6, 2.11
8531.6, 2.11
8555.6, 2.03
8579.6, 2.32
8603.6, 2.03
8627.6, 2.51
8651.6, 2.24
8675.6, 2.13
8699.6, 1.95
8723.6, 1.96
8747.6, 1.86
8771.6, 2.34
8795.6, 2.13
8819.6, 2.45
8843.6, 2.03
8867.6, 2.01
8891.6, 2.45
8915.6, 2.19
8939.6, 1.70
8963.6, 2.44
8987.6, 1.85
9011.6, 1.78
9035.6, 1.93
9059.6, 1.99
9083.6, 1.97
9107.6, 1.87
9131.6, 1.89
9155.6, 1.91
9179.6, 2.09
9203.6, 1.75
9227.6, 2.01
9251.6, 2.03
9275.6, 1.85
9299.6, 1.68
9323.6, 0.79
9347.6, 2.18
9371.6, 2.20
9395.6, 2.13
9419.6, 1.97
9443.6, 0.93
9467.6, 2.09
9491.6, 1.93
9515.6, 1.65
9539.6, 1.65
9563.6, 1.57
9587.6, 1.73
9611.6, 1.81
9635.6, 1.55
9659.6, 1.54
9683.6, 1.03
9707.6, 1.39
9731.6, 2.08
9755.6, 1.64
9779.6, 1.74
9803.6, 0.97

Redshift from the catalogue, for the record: 0.256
